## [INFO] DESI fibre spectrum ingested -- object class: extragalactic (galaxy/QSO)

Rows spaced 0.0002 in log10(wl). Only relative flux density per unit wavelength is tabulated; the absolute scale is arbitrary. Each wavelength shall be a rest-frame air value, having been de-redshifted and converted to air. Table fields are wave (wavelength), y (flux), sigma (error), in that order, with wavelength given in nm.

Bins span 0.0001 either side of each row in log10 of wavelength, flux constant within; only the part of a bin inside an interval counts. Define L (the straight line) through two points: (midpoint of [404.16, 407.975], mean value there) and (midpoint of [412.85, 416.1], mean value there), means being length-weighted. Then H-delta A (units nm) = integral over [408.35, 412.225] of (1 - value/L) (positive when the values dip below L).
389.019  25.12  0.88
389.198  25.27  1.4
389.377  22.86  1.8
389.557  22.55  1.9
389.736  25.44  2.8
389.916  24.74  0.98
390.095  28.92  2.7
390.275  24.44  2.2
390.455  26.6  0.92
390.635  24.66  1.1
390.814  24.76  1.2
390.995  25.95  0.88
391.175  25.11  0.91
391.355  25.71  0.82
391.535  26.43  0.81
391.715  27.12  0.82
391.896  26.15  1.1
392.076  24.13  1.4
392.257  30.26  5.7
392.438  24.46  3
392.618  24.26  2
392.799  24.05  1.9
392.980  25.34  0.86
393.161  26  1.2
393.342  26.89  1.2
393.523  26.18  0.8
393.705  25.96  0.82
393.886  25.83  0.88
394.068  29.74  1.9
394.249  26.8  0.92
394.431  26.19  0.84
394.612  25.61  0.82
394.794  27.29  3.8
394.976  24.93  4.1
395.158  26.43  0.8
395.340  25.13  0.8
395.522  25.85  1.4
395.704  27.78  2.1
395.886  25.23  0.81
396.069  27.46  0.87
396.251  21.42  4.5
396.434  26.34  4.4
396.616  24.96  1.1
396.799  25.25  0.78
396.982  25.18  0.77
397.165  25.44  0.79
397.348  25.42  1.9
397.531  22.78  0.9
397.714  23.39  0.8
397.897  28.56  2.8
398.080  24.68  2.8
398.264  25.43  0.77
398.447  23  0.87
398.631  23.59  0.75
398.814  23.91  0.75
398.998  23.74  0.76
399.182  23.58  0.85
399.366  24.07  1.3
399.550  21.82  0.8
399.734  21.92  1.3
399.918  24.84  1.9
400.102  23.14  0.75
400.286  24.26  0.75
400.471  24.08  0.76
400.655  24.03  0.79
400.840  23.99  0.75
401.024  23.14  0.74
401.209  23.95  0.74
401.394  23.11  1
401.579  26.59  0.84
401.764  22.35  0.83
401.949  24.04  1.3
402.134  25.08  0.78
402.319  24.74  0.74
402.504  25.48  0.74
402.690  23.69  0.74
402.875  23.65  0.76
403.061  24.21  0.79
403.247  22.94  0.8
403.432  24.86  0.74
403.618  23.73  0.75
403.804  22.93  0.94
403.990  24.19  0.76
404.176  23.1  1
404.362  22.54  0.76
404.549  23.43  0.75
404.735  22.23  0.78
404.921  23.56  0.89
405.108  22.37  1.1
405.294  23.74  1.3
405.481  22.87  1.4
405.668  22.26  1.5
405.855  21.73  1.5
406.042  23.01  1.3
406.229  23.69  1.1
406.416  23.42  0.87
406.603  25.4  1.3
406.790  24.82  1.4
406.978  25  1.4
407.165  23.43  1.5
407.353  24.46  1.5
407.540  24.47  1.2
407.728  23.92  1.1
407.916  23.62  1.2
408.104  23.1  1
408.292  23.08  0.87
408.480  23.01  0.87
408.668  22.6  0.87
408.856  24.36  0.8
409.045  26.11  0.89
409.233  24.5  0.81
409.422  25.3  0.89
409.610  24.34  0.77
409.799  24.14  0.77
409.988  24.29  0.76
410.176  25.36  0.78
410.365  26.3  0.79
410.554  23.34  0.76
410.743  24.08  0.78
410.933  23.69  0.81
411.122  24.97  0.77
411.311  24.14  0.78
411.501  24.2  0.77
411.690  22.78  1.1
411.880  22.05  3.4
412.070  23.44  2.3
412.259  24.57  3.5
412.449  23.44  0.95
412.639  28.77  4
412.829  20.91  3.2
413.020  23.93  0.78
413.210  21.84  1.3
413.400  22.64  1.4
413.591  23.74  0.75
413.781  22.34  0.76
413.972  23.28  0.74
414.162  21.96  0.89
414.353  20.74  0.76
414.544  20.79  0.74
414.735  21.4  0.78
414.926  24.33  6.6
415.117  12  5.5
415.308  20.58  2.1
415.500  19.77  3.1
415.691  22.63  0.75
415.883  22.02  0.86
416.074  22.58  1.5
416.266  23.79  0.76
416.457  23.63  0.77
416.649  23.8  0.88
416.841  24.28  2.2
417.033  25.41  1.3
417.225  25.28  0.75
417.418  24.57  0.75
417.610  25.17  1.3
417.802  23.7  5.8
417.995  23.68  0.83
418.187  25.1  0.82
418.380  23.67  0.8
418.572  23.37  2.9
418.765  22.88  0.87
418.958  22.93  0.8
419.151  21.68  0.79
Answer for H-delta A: -0.284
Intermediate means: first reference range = 23.5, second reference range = 21.5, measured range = 24.2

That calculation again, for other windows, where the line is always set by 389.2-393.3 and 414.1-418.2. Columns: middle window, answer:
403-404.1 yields 0.01 nm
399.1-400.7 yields 0.06 nm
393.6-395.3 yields -0.09 nm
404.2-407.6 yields 0.04 nm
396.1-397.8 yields 0.02 nm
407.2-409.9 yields -0.07 nm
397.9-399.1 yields 0.01 nm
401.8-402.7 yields -0.01 nm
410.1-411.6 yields -0.09 nm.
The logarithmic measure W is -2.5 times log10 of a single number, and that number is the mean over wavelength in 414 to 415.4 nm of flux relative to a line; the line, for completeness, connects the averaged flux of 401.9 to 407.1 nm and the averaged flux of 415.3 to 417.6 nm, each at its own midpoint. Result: 0.149 mag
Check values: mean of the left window 23.7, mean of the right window 23.4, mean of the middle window 20.4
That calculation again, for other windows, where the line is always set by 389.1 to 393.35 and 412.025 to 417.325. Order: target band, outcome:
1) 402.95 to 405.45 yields 0.03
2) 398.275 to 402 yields 0.03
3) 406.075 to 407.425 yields -0.03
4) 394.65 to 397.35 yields -0.03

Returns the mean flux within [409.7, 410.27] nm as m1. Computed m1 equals 24.6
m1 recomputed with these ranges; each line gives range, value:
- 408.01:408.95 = 23.2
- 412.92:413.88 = 22.9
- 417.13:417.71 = 25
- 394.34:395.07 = 26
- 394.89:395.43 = 25.5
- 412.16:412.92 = 24.5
